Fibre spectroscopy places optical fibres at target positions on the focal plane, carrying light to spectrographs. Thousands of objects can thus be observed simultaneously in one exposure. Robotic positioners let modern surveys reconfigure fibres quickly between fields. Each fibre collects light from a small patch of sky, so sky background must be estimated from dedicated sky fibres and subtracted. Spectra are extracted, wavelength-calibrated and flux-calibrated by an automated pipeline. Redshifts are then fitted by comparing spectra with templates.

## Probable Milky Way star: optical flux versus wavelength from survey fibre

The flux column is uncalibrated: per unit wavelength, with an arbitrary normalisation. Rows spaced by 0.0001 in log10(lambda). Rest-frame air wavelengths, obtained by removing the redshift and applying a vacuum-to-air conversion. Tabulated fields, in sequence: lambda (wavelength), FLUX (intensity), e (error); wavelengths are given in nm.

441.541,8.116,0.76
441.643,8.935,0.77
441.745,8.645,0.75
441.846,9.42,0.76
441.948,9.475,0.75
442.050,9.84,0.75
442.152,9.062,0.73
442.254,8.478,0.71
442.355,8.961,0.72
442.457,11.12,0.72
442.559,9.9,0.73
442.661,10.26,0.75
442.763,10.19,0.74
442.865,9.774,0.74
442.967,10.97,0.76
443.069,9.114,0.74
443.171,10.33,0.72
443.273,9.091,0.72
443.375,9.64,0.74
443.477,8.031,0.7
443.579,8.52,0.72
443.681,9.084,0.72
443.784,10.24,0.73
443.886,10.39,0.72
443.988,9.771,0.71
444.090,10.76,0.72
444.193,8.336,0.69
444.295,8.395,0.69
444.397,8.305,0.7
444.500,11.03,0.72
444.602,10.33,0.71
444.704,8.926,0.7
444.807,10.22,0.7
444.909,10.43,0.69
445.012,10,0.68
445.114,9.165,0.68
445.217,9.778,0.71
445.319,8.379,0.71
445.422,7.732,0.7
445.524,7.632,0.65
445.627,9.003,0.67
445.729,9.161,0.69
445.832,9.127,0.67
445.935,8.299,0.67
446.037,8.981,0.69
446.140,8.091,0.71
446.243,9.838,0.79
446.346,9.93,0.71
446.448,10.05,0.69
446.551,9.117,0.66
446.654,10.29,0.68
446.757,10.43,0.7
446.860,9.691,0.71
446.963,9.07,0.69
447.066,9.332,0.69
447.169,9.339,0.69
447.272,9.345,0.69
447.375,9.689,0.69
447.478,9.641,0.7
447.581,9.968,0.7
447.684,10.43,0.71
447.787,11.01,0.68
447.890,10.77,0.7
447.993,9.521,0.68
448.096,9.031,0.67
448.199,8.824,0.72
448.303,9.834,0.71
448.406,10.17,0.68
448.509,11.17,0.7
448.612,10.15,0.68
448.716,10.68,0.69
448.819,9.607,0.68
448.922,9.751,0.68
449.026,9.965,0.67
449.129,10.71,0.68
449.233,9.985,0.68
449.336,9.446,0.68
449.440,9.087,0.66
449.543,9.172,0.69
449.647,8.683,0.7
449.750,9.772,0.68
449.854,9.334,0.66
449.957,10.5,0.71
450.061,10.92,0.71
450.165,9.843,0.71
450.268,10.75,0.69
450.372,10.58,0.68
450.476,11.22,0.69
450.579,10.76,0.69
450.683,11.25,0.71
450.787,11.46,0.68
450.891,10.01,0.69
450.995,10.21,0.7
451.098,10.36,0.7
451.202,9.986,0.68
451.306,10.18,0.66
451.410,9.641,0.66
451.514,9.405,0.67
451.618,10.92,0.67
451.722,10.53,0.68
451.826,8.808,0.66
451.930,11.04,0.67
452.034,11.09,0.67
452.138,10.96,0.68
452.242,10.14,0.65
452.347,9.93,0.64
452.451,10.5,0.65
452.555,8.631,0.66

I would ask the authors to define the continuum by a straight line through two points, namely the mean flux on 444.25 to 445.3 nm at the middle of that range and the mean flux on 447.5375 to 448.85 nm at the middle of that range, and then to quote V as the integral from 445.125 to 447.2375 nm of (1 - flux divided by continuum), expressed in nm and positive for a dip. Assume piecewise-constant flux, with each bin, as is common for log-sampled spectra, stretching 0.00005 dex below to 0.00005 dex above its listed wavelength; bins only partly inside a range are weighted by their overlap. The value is 0.14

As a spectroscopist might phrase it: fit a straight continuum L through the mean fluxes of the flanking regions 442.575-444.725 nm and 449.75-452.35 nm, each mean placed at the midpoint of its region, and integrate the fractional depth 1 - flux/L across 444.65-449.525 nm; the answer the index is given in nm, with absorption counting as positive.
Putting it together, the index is 0.19 nm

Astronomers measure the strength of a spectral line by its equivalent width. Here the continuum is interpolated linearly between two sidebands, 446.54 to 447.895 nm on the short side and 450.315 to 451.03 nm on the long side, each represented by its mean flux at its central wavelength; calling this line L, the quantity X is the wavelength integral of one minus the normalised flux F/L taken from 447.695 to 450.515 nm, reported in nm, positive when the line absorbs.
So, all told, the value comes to 0.09 nm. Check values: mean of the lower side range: 9.86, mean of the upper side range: 10.8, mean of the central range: 10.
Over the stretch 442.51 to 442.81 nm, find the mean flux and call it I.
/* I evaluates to 10.1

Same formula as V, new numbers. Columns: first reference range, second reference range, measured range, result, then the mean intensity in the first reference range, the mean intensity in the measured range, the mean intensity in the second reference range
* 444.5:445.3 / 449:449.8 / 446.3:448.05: -0.02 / 9.86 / 9.86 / 9.59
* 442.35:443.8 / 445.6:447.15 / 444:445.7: 0.04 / 9.69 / 9.29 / 9.36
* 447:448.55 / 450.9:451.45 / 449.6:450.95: -0.05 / 9.86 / 10.4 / 10.1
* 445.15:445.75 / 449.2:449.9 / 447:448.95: -0.18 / 8.61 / 9.91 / 9.34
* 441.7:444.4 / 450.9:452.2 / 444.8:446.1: 0.09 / 9.51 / 9.02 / 10.3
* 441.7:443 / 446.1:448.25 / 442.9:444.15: 0.00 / 9.69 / 9.65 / 9.7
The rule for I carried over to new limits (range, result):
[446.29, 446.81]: 9.96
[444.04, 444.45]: 8.93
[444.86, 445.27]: 9.83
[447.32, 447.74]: 9.94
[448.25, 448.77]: 10.4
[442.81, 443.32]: 9.87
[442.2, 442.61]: 9.62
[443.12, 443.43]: 9.67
